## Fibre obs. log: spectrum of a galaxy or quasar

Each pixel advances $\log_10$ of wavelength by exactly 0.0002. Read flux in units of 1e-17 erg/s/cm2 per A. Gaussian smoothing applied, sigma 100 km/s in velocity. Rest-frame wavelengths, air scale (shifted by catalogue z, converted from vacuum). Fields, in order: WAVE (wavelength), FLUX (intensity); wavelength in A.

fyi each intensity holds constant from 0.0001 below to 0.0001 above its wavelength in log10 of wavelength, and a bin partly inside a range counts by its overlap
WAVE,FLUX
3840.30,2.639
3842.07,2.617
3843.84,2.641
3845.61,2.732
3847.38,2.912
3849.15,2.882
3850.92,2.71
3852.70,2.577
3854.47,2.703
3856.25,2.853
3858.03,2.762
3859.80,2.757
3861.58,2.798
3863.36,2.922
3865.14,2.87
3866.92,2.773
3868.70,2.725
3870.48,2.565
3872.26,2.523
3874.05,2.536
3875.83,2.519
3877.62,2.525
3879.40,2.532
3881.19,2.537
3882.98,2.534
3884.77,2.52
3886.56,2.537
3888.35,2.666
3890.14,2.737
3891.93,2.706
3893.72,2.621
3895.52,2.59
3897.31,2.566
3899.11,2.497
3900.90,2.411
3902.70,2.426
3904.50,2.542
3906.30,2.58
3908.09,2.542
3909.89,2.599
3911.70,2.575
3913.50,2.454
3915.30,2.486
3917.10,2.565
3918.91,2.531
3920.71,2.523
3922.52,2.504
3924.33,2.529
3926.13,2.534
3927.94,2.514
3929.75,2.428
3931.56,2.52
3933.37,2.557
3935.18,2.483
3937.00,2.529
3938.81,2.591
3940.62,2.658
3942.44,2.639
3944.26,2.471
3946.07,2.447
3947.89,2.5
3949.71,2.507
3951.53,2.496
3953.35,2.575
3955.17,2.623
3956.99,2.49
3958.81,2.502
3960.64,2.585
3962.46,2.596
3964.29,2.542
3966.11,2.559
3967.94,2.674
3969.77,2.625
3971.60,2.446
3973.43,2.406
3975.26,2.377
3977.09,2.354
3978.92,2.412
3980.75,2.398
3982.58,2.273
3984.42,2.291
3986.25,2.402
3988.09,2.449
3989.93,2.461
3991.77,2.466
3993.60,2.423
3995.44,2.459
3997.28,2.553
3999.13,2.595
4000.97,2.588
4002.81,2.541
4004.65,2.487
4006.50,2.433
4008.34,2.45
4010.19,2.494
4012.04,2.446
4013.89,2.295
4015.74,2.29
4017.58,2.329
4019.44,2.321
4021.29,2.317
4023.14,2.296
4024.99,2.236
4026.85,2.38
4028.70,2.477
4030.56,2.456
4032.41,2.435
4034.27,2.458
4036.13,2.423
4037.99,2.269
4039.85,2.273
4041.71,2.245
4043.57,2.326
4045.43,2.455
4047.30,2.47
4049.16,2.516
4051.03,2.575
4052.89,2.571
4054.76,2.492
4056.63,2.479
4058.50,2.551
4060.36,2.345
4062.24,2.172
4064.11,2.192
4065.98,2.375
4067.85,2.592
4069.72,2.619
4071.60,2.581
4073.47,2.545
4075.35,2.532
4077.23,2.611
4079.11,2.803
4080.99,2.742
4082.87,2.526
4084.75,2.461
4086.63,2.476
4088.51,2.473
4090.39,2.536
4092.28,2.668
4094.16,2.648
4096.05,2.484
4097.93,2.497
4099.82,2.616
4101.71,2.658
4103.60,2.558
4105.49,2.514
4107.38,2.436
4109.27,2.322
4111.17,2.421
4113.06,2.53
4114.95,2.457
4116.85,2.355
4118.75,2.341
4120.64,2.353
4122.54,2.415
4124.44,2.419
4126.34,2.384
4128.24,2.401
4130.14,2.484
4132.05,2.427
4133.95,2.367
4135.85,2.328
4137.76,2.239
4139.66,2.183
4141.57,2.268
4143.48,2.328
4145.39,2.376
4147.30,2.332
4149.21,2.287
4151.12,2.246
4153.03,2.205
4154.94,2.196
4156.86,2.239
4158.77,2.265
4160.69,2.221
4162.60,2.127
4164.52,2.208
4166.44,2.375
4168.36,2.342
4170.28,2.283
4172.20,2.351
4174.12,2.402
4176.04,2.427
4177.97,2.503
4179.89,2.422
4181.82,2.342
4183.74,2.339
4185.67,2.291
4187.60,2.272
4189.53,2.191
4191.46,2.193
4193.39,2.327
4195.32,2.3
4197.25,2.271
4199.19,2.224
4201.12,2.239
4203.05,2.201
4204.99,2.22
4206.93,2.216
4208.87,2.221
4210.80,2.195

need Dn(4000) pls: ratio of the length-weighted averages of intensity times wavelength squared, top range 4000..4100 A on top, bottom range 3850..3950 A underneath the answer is 1.03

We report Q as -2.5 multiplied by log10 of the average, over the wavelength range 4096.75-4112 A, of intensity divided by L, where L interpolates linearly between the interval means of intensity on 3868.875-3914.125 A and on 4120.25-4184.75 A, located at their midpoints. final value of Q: -0.060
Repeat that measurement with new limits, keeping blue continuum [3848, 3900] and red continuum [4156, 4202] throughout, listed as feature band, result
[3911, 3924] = 0.04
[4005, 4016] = 0.04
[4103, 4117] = -0.03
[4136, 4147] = 0.03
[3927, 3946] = 0.02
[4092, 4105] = -0.08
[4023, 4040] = 0.04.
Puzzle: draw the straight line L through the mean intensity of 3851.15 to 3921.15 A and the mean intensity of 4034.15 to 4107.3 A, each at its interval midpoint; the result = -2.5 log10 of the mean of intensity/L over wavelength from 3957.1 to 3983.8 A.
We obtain 0.033 mag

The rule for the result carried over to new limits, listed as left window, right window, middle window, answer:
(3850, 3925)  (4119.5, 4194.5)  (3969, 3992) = 0.043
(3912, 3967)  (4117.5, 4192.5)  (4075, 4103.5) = -0.087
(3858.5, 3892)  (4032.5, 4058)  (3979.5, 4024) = 0.029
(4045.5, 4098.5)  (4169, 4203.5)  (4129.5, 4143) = 0.036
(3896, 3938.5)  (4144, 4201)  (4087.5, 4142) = -0.044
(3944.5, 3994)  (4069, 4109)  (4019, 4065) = 0.062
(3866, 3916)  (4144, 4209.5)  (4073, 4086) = -0.096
